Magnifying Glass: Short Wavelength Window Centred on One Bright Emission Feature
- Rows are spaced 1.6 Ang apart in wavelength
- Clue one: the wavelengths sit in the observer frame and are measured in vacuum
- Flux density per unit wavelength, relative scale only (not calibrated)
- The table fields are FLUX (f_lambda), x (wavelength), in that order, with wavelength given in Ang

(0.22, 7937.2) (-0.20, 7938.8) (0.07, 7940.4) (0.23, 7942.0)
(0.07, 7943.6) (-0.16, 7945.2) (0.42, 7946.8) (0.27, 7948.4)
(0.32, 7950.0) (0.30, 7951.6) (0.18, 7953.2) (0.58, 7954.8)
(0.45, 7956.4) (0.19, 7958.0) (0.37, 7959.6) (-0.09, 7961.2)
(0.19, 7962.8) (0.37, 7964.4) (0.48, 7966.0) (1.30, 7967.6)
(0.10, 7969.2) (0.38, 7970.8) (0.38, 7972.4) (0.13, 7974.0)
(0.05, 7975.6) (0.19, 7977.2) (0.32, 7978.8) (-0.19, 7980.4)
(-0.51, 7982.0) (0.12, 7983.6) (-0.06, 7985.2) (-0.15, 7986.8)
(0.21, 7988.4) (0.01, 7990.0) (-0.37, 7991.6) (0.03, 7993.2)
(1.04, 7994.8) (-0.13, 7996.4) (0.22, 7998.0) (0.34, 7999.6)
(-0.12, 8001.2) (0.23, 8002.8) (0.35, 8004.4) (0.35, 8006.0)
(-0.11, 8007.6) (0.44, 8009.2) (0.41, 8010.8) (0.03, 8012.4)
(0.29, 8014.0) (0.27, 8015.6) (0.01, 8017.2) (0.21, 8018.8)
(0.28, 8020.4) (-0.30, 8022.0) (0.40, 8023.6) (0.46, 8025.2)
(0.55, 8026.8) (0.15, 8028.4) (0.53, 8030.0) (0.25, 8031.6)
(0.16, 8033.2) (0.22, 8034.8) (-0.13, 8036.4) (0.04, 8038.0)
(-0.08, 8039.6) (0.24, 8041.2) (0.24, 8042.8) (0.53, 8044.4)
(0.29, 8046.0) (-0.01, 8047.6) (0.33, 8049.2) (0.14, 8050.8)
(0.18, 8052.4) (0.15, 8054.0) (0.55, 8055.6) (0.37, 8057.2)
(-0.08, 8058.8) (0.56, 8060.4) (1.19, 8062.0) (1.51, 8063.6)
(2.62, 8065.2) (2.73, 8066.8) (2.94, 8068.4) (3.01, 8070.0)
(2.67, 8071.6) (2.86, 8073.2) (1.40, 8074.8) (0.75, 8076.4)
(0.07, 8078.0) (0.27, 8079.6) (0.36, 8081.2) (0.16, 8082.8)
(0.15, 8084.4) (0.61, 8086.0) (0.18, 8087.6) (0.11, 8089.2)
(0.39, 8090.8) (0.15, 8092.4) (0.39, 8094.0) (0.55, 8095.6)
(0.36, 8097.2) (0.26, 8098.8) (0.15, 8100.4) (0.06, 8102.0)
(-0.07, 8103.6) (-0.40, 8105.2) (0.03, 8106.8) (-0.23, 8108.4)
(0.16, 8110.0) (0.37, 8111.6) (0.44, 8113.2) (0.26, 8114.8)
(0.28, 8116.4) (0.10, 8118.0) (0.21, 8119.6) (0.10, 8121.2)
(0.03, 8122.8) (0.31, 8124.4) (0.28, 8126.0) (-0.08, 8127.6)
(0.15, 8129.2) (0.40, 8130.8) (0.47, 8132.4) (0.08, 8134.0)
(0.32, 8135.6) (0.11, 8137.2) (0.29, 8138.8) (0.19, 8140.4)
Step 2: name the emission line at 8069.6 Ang [O II] 3727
